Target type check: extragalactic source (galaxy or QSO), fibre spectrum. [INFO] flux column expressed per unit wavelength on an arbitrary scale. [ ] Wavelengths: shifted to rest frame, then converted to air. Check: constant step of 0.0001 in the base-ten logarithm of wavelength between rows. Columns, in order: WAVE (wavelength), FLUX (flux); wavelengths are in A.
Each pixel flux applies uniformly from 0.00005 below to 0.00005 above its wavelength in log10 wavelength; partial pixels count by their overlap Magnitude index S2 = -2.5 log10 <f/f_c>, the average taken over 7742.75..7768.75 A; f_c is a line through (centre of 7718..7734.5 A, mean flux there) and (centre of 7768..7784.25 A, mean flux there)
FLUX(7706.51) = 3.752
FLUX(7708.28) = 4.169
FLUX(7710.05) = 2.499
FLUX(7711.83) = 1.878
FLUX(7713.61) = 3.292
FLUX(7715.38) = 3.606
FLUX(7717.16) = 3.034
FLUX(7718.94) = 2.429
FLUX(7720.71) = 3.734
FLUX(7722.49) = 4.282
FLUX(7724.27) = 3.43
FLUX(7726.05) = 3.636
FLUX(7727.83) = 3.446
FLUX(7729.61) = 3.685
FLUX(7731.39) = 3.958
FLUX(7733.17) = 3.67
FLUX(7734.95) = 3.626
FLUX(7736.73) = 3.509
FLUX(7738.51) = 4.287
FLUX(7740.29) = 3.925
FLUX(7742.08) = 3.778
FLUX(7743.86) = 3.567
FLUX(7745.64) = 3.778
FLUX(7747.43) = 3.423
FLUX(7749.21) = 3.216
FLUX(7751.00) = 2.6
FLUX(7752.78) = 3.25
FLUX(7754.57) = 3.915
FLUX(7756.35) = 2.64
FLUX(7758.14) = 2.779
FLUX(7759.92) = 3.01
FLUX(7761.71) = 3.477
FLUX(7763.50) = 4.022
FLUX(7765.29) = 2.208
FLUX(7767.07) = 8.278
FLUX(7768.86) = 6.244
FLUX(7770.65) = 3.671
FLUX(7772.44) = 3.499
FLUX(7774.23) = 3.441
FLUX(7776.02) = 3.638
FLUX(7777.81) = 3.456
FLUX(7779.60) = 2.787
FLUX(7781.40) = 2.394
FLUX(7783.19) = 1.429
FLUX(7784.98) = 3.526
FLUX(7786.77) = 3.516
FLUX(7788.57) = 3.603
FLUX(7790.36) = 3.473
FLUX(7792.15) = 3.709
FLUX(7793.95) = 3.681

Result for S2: -0.06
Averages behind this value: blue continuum 3.59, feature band 3.67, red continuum 3.39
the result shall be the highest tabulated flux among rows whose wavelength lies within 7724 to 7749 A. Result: 4.287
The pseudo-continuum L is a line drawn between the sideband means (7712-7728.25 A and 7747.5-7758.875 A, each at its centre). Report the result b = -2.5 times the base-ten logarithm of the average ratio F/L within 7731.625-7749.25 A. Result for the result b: -0.16 mag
